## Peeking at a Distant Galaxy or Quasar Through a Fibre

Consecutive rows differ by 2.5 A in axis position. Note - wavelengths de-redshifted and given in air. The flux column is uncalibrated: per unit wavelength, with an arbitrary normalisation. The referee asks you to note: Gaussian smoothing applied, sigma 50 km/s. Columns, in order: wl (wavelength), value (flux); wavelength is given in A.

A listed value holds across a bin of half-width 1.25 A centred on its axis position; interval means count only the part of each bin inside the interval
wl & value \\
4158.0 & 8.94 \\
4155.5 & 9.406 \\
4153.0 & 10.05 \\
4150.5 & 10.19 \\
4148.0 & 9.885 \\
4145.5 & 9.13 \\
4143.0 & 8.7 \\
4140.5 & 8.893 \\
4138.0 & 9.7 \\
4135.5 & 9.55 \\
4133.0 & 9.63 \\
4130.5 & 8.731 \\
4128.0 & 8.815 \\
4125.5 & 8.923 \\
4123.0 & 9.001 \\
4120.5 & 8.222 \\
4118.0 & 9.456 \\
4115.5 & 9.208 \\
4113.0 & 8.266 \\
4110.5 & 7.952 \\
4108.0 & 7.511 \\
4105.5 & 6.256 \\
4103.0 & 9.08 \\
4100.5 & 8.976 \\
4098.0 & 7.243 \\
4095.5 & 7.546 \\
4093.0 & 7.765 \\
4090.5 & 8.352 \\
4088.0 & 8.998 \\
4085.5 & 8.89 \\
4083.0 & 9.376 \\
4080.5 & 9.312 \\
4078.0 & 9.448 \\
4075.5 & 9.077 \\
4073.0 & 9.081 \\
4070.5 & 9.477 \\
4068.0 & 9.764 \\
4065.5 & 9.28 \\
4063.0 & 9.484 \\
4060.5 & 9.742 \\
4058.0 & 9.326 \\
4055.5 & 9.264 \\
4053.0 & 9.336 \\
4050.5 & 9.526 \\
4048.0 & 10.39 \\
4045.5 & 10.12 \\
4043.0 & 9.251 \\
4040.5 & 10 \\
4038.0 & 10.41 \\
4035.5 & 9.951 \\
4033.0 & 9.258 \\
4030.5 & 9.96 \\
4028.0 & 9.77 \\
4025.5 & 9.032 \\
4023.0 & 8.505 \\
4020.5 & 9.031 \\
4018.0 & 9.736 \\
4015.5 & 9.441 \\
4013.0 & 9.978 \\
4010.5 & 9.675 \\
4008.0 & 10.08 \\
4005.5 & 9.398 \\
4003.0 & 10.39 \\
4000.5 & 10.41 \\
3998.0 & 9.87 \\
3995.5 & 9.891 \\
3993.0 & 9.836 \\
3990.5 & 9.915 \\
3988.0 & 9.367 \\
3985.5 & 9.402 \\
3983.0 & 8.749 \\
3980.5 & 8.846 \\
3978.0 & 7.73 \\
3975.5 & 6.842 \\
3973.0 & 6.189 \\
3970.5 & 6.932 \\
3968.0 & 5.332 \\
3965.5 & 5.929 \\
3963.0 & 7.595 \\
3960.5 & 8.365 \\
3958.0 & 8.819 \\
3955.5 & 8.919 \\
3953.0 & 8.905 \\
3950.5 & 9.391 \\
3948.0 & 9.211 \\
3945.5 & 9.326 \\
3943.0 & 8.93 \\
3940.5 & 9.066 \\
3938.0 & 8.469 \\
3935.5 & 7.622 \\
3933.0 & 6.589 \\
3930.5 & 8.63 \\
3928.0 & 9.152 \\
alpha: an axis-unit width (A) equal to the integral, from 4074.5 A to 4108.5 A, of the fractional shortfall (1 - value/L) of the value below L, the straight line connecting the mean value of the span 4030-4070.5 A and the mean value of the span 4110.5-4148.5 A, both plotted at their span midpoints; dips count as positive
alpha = 3.3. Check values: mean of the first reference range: 9.68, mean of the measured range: 8.43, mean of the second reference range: 9.02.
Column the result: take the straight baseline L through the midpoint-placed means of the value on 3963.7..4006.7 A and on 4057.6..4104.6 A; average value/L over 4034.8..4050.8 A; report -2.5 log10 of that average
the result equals -0.14 mag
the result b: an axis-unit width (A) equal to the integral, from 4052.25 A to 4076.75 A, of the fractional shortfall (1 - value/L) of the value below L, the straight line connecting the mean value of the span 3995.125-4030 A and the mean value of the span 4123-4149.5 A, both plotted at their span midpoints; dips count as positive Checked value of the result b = 0.2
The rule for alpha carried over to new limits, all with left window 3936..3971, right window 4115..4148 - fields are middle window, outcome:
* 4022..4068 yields -4.85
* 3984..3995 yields -1.58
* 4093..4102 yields 1.01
